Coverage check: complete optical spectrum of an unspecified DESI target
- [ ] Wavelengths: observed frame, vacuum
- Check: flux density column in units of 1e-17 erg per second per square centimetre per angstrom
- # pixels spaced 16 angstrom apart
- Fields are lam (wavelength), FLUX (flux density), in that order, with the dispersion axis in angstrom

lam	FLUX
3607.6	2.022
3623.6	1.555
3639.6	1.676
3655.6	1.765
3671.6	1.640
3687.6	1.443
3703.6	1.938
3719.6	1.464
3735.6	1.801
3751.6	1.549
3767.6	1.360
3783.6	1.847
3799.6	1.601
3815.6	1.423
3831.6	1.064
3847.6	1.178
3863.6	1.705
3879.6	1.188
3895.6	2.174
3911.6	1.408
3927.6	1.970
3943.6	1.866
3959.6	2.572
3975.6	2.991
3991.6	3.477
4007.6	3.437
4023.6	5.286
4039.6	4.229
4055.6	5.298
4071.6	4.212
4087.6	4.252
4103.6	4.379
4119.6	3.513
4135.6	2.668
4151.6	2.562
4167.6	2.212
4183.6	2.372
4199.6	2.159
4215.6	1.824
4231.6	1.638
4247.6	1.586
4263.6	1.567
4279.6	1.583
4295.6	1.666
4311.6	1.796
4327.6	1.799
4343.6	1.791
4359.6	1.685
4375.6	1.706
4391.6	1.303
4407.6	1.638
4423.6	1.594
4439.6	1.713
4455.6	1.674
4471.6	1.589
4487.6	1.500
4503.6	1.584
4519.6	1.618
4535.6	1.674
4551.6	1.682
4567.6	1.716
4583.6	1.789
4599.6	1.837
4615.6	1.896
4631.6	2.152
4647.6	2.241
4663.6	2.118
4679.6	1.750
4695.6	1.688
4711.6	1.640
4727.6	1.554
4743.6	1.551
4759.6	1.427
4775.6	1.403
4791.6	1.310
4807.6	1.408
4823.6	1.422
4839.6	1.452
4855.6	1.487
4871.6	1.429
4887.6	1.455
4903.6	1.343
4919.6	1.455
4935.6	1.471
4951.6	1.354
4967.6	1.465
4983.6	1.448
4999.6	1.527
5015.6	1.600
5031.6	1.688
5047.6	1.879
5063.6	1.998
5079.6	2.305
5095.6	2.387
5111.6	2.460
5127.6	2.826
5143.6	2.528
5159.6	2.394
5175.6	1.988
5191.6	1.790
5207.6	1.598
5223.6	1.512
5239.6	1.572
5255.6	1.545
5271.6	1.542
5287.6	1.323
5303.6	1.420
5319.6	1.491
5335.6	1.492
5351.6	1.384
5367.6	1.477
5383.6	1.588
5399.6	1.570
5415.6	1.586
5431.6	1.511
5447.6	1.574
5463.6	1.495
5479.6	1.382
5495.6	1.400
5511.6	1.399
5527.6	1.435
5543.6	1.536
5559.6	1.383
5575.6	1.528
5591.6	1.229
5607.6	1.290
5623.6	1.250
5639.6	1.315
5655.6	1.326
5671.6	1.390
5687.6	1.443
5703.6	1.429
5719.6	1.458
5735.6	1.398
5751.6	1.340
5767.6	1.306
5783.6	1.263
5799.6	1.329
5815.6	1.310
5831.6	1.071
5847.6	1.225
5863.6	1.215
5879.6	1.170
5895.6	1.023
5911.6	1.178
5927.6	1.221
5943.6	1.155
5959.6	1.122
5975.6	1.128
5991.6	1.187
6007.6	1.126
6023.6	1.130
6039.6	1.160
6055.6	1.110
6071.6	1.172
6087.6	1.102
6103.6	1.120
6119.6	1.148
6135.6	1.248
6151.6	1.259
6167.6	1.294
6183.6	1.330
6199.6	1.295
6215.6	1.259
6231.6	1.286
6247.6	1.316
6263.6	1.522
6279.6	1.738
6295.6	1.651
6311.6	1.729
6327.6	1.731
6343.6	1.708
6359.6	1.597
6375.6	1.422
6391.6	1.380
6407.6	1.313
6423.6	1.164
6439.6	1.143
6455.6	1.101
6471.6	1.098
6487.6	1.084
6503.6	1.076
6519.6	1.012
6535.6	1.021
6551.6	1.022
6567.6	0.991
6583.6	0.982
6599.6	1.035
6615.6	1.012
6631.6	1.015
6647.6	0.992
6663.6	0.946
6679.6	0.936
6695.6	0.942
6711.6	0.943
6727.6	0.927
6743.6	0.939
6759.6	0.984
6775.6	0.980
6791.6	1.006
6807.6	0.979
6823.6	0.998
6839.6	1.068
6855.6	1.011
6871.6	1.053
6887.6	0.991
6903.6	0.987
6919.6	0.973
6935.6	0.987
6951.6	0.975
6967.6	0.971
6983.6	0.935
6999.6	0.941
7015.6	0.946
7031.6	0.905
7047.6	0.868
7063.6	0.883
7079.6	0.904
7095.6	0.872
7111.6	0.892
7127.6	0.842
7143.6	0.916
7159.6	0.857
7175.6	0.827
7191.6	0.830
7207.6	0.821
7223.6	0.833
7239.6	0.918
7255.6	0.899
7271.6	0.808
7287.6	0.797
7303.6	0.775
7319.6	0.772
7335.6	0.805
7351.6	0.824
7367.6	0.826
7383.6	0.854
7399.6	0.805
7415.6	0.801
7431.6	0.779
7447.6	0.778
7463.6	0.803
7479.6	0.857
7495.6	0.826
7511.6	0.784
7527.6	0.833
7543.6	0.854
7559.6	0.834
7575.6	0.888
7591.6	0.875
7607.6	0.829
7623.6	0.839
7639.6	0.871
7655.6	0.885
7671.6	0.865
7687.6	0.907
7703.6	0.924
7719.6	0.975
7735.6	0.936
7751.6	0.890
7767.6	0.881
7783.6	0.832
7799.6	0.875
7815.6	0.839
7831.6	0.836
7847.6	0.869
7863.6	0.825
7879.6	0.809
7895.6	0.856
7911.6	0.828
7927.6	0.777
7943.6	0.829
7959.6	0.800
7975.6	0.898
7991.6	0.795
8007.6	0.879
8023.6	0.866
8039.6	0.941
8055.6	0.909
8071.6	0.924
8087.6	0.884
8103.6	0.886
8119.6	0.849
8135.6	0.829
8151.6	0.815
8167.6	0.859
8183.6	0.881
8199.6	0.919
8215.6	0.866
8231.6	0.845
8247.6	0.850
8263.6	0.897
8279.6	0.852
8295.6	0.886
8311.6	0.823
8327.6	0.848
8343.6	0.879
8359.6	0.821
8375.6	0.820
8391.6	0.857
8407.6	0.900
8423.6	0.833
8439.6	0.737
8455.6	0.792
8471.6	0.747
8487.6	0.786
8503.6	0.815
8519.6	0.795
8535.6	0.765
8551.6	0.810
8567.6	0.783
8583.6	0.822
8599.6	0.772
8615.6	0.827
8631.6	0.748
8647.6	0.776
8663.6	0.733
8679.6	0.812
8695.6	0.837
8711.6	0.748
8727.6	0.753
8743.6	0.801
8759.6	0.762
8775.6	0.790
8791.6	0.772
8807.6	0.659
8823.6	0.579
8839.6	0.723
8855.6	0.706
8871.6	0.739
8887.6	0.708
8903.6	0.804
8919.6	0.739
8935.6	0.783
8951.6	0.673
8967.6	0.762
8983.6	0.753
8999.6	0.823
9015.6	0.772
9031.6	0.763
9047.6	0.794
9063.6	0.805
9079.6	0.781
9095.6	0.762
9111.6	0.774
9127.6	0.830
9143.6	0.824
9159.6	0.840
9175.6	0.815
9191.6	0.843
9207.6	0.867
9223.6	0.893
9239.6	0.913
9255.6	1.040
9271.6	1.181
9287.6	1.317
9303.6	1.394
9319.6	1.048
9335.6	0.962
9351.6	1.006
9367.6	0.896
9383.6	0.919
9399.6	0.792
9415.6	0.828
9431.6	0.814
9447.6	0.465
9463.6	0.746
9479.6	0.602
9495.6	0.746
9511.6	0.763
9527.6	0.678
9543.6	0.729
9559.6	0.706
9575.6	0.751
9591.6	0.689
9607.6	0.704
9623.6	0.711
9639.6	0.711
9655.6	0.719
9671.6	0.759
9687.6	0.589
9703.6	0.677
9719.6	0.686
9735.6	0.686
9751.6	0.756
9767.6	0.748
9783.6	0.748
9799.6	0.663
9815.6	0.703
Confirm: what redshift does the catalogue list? 2.31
